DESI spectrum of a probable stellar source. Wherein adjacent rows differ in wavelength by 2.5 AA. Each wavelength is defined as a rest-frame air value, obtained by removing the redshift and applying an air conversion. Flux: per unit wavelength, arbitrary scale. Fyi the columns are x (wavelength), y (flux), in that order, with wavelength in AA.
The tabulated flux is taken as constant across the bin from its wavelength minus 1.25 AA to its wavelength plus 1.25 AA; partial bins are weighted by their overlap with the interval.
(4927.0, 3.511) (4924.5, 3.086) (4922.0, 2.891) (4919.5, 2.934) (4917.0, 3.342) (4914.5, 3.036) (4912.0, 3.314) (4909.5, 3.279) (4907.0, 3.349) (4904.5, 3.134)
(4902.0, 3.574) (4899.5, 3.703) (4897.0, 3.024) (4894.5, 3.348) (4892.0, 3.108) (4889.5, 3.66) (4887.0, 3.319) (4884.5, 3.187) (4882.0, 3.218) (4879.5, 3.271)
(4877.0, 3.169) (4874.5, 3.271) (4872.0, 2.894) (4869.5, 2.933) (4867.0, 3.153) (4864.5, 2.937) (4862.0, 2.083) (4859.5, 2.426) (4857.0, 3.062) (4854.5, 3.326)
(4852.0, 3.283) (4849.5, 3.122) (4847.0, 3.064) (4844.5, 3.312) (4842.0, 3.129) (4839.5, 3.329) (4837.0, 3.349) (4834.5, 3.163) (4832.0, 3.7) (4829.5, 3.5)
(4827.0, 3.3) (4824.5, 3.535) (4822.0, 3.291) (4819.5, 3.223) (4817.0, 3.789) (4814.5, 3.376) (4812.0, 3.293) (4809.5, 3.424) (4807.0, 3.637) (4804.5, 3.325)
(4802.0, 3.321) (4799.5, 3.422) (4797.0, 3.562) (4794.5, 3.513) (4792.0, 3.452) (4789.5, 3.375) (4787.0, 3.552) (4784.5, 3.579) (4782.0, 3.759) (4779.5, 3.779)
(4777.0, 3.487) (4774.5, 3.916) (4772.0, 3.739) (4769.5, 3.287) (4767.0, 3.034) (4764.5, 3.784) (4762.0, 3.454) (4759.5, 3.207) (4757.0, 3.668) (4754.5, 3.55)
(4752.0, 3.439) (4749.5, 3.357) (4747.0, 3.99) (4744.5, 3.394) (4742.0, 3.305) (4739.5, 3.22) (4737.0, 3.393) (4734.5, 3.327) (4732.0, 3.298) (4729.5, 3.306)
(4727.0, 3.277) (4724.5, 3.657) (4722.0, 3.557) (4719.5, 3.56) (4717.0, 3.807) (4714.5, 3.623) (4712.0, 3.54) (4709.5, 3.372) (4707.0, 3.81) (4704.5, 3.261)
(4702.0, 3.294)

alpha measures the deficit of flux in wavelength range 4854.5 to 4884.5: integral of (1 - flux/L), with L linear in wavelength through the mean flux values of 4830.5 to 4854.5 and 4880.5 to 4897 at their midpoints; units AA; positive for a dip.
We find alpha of 2.8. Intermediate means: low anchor 3.28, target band 2.97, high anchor 3.28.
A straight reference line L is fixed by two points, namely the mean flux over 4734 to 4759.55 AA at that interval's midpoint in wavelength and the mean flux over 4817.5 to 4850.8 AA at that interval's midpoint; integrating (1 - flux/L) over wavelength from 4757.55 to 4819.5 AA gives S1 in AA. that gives -2.0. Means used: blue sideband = 3.46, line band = 3.5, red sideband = 3.32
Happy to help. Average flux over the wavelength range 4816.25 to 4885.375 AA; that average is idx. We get 3.17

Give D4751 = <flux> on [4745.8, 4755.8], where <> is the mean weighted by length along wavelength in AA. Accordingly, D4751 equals 3.58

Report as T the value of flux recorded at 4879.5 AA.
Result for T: 3.271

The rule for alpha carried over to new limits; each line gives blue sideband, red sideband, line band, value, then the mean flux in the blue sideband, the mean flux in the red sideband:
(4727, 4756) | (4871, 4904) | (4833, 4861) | 1.6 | 3.41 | 3.29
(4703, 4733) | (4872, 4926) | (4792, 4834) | -1.0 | 3.51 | 3.24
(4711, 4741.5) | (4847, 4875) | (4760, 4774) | -0.7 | 3.46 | 2.95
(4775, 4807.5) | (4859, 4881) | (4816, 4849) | -1.4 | 3.53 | 2.92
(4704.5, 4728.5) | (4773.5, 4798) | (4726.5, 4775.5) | 1.8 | 3.56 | 3.59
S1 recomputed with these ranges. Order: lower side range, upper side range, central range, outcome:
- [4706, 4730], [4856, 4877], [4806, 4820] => -1.60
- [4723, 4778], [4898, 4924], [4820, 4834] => -0.32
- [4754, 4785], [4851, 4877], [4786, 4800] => -0.32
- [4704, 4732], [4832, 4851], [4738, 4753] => 0.04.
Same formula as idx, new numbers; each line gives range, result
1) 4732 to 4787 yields 3.5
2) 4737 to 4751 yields 3.45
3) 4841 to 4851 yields 3.16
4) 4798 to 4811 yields 3.43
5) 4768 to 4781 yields 3.63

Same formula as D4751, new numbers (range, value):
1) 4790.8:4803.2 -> 3.45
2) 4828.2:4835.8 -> 3.45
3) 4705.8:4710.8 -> 3.59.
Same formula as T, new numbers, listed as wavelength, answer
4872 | 2.894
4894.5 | 3.348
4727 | 3.277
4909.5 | 3.279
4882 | 3.218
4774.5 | 3.916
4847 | 3.064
